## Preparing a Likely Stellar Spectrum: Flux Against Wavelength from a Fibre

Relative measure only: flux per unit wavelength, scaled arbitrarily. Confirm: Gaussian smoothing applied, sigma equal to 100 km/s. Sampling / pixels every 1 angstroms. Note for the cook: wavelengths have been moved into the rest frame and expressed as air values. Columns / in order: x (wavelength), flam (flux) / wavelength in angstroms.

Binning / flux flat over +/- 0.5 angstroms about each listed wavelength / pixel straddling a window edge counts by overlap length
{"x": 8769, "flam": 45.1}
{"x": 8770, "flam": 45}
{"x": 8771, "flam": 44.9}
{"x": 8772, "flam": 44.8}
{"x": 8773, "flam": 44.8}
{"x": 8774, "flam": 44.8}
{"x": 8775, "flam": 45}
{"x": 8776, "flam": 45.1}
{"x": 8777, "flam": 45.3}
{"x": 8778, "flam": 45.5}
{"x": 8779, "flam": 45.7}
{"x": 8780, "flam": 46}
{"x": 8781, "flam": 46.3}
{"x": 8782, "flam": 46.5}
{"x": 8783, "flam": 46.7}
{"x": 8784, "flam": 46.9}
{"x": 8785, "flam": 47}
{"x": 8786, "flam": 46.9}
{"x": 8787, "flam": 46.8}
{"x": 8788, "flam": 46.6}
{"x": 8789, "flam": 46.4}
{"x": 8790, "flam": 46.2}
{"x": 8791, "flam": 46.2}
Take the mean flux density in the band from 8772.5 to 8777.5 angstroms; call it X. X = 45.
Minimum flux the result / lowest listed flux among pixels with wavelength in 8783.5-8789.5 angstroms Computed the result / 46.4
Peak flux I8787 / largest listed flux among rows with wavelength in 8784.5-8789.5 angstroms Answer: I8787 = 47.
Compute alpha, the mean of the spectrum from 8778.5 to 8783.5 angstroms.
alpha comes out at 46.2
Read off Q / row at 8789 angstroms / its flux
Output 46.4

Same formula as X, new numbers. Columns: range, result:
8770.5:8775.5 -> 44.9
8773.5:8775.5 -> 44.9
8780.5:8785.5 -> 46.7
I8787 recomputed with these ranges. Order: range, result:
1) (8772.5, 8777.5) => 45.3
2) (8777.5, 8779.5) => 45.7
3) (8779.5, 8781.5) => 46.3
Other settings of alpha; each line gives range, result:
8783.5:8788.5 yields 46.8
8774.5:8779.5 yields 45.3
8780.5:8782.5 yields 46.4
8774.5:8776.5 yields 45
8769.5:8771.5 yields 45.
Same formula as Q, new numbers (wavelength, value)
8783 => 46.7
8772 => 44.8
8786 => 46.9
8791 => 46.2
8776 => 45.1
